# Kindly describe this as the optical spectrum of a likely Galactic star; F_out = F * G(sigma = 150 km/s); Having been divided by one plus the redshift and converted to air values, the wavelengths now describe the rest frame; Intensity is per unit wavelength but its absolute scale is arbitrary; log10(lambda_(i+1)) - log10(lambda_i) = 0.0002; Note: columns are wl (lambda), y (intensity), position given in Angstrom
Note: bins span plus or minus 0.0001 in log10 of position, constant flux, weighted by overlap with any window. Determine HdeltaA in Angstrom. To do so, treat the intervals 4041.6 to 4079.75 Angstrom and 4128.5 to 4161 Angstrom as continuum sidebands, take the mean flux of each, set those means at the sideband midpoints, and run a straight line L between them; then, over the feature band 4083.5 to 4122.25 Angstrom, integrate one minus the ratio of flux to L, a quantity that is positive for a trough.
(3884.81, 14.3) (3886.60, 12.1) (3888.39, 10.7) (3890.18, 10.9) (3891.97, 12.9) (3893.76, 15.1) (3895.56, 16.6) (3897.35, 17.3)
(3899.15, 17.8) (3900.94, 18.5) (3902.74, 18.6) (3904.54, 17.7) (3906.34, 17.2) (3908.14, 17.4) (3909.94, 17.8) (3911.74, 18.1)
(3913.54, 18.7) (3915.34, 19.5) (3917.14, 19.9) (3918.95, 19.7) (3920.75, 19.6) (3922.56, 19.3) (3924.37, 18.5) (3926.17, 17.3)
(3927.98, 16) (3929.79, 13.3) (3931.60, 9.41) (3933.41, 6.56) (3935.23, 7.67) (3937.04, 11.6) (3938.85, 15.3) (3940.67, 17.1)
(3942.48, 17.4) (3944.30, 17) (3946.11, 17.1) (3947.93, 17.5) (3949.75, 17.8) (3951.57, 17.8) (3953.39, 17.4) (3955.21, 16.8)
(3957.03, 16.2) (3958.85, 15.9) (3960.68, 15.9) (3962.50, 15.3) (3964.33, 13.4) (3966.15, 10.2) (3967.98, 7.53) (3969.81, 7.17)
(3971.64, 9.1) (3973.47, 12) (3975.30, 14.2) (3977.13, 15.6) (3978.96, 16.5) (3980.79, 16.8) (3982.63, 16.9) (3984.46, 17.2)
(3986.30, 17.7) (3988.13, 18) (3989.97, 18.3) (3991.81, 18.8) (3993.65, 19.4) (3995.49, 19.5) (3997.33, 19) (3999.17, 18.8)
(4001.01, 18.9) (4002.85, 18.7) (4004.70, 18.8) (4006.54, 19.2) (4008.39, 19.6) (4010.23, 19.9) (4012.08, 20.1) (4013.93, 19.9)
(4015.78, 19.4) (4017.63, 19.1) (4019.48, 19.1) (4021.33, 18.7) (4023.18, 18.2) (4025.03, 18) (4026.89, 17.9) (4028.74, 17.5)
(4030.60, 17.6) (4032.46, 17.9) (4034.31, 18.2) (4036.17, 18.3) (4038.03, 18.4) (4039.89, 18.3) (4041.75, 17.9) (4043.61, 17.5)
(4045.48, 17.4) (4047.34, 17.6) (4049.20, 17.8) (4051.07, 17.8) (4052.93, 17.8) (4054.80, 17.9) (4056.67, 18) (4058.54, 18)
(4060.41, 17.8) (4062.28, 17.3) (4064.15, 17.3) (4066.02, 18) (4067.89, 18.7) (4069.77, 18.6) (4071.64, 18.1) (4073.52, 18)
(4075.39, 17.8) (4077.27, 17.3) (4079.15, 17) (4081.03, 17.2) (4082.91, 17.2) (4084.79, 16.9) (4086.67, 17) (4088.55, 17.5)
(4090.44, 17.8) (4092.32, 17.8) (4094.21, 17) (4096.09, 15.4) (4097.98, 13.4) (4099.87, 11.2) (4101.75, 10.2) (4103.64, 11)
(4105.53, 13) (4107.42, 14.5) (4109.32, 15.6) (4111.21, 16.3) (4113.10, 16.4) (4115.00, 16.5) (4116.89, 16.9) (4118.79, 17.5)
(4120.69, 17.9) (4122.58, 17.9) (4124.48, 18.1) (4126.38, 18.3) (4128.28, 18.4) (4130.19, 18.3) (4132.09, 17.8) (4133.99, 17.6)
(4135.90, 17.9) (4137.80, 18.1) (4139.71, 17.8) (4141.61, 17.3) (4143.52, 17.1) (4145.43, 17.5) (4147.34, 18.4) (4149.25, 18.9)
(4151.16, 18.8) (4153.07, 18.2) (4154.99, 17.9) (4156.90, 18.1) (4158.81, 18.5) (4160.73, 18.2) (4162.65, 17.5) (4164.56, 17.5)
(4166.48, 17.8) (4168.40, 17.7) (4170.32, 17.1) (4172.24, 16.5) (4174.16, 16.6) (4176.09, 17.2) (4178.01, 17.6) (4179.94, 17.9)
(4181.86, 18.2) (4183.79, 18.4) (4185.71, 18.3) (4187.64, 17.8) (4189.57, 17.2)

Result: 5.1 Angstrom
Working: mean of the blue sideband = 17.8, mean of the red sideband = 18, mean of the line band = 15.5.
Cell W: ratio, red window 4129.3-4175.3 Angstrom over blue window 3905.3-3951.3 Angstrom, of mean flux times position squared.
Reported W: 1.22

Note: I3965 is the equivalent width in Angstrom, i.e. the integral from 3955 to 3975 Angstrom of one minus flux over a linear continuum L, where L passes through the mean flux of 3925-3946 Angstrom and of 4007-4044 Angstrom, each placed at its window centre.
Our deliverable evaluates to 3.5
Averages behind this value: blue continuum 13.7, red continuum 18.6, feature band 12.6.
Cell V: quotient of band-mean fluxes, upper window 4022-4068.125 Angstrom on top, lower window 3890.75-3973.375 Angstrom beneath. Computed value 1.15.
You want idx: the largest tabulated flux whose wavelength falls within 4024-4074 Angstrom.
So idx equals 18.7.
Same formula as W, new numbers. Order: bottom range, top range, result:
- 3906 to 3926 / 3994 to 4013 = 1.08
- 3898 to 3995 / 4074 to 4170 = 1.16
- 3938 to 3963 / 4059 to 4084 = 1.12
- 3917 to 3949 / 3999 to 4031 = 1.27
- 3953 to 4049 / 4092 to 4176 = 1.05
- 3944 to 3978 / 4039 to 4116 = 1.23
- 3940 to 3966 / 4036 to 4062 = 1.14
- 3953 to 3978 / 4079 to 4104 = 1.25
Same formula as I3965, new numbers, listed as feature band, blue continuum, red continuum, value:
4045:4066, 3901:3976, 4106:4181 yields -1.39 Angstrom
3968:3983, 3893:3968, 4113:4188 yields 3.13 Angstrom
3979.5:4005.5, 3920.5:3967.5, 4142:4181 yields -4.27 Angstrom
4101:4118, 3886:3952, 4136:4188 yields 2.79 Angstrom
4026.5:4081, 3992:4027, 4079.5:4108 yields -2.67 Angstrom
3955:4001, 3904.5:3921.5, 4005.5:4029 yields 8.20 Angstrom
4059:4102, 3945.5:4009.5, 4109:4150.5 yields 0.84 Angstrom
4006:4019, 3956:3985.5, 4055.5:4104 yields -4.12 Angstrom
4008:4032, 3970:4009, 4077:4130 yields -2.82 Angstrom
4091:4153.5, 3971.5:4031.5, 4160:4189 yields 4.00 Angstrom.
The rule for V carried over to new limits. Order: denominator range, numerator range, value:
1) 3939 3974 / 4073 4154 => 1.14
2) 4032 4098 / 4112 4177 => 1.01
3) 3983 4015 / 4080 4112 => 0.81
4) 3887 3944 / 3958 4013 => 1.02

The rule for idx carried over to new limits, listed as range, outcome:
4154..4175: 18.5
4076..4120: 17.8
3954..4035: 20.1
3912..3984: 19.9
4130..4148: 18.4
